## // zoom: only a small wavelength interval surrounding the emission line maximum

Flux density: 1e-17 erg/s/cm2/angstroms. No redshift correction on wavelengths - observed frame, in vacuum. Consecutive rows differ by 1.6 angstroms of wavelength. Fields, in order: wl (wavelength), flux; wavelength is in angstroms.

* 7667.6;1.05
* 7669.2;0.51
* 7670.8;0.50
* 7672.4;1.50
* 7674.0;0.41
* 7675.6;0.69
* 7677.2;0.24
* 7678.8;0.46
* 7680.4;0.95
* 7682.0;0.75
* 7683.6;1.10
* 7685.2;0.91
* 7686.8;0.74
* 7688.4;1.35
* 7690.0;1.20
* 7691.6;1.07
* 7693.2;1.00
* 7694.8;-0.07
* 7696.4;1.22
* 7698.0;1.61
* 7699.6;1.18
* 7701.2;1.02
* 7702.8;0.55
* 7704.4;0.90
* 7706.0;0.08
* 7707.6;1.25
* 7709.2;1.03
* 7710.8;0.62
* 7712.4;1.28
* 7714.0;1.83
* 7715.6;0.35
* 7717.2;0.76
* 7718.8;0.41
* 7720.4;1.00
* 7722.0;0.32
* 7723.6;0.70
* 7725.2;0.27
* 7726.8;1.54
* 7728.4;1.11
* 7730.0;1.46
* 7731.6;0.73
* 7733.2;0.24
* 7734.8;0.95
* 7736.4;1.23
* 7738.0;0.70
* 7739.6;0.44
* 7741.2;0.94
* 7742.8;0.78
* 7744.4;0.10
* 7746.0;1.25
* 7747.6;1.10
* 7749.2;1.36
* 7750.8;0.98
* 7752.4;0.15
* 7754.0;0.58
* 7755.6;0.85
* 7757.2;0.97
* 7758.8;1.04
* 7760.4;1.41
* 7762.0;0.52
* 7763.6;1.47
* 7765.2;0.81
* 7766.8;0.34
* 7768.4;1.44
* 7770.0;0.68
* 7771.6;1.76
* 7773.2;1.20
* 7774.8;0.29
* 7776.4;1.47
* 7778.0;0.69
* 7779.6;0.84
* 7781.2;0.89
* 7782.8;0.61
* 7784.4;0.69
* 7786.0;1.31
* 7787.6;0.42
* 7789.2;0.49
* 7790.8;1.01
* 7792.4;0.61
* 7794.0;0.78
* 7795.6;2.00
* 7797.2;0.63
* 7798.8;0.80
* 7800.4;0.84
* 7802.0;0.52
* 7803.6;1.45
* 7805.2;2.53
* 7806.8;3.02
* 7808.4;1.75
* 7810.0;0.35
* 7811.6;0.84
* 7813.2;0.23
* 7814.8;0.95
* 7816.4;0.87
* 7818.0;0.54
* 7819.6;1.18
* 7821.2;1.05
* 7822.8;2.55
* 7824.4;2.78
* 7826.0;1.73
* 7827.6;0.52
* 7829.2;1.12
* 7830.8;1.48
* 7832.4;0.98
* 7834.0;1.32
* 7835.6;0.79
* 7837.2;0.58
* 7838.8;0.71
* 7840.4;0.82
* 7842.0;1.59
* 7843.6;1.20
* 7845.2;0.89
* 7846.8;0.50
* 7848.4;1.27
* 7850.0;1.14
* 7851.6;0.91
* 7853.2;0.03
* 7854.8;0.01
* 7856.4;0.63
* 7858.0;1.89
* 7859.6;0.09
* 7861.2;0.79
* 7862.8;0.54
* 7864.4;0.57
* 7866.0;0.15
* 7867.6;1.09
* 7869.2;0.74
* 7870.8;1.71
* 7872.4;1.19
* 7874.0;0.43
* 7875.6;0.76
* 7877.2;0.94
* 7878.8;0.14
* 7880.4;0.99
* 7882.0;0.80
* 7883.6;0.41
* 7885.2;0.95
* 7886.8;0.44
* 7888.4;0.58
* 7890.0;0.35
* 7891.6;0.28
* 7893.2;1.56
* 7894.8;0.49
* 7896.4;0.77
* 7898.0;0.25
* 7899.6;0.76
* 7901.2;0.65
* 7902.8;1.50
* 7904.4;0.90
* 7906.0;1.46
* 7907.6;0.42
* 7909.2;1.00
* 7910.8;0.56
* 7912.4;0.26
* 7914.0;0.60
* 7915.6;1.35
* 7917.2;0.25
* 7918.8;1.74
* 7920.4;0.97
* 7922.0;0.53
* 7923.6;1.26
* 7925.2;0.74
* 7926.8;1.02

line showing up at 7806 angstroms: [S II]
